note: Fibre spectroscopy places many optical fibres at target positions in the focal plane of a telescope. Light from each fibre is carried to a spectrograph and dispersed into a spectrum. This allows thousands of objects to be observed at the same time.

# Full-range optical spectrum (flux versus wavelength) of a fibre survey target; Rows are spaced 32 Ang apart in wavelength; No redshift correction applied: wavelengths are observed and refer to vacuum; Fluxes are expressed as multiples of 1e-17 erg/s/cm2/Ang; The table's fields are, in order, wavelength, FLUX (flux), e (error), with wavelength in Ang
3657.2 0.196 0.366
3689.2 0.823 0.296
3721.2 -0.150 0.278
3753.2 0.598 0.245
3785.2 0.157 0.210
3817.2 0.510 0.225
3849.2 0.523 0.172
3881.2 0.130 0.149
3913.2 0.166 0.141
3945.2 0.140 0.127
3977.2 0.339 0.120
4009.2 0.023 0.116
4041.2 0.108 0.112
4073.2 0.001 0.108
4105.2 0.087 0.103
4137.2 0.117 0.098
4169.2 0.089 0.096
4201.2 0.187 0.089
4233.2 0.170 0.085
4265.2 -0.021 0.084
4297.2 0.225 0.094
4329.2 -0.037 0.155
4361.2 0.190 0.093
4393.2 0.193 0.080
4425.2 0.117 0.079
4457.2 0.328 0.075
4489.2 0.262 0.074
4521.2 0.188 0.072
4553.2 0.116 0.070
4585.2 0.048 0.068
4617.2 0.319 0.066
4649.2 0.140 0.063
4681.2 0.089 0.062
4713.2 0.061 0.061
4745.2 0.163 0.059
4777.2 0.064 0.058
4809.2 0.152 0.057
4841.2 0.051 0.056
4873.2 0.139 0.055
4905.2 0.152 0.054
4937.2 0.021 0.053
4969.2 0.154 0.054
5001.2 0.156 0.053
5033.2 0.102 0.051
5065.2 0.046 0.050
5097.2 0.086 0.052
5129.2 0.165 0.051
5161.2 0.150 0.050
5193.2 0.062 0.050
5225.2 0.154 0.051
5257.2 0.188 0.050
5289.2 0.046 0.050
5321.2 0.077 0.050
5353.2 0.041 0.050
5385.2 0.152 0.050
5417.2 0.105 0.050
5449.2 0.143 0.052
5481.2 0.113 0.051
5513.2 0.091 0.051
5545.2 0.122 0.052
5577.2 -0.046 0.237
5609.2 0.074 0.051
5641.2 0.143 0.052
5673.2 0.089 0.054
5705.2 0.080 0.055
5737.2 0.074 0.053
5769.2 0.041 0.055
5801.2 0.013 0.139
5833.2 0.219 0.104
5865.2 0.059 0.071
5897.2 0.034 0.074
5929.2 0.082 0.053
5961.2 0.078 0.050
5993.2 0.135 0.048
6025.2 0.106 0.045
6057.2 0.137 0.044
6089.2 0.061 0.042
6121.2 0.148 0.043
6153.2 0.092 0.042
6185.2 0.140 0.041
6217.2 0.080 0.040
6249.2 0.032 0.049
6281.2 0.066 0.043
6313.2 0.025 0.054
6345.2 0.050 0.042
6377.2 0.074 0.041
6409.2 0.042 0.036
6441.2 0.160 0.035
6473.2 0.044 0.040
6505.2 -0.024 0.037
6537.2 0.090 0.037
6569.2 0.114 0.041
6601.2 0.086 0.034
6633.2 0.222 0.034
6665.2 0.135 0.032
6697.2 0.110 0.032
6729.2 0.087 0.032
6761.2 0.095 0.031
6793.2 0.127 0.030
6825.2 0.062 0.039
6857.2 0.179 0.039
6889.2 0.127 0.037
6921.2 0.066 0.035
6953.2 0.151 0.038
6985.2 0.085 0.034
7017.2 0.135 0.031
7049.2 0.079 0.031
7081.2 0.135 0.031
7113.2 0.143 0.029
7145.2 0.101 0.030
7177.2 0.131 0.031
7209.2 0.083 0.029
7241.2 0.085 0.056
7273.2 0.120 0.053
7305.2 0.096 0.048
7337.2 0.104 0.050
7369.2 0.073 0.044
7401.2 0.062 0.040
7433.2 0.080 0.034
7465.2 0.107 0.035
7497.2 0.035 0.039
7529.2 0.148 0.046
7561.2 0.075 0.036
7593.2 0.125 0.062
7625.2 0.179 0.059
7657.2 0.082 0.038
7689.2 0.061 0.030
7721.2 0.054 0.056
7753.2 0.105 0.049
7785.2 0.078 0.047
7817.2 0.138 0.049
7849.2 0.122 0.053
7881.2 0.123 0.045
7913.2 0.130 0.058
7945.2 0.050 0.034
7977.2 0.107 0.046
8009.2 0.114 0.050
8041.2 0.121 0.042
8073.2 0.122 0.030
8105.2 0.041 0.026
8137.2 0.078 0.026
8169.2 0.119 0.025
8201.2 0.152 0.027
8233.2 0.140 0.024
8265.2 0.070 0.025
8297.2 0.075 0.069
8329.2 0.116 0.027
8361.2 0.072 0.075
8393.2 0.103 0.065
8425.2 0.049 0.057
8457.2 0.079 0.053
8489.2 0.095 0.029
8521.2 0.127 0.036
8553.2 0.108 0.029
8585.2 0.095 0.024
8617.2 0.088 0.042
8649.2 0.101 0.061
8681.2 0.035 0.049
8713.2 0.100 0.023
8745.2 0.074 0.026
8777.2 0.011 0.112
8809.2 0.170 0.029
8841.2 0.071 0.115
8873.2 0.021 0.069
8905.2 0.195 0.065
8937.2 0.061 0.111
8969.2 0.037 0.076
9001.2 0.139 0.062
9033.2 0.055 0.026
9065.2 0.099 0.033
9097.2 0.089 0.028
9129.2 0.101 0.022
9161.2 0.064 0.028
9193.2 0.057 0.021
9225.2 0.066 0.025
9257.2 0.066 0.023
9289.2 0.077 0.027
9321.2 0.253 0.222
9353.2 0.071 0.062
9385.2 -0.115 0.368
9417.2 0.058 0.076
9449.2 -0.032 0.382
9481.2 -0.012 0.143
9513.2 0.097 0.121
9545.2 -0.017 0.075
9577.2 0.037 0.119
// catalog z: 0.778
